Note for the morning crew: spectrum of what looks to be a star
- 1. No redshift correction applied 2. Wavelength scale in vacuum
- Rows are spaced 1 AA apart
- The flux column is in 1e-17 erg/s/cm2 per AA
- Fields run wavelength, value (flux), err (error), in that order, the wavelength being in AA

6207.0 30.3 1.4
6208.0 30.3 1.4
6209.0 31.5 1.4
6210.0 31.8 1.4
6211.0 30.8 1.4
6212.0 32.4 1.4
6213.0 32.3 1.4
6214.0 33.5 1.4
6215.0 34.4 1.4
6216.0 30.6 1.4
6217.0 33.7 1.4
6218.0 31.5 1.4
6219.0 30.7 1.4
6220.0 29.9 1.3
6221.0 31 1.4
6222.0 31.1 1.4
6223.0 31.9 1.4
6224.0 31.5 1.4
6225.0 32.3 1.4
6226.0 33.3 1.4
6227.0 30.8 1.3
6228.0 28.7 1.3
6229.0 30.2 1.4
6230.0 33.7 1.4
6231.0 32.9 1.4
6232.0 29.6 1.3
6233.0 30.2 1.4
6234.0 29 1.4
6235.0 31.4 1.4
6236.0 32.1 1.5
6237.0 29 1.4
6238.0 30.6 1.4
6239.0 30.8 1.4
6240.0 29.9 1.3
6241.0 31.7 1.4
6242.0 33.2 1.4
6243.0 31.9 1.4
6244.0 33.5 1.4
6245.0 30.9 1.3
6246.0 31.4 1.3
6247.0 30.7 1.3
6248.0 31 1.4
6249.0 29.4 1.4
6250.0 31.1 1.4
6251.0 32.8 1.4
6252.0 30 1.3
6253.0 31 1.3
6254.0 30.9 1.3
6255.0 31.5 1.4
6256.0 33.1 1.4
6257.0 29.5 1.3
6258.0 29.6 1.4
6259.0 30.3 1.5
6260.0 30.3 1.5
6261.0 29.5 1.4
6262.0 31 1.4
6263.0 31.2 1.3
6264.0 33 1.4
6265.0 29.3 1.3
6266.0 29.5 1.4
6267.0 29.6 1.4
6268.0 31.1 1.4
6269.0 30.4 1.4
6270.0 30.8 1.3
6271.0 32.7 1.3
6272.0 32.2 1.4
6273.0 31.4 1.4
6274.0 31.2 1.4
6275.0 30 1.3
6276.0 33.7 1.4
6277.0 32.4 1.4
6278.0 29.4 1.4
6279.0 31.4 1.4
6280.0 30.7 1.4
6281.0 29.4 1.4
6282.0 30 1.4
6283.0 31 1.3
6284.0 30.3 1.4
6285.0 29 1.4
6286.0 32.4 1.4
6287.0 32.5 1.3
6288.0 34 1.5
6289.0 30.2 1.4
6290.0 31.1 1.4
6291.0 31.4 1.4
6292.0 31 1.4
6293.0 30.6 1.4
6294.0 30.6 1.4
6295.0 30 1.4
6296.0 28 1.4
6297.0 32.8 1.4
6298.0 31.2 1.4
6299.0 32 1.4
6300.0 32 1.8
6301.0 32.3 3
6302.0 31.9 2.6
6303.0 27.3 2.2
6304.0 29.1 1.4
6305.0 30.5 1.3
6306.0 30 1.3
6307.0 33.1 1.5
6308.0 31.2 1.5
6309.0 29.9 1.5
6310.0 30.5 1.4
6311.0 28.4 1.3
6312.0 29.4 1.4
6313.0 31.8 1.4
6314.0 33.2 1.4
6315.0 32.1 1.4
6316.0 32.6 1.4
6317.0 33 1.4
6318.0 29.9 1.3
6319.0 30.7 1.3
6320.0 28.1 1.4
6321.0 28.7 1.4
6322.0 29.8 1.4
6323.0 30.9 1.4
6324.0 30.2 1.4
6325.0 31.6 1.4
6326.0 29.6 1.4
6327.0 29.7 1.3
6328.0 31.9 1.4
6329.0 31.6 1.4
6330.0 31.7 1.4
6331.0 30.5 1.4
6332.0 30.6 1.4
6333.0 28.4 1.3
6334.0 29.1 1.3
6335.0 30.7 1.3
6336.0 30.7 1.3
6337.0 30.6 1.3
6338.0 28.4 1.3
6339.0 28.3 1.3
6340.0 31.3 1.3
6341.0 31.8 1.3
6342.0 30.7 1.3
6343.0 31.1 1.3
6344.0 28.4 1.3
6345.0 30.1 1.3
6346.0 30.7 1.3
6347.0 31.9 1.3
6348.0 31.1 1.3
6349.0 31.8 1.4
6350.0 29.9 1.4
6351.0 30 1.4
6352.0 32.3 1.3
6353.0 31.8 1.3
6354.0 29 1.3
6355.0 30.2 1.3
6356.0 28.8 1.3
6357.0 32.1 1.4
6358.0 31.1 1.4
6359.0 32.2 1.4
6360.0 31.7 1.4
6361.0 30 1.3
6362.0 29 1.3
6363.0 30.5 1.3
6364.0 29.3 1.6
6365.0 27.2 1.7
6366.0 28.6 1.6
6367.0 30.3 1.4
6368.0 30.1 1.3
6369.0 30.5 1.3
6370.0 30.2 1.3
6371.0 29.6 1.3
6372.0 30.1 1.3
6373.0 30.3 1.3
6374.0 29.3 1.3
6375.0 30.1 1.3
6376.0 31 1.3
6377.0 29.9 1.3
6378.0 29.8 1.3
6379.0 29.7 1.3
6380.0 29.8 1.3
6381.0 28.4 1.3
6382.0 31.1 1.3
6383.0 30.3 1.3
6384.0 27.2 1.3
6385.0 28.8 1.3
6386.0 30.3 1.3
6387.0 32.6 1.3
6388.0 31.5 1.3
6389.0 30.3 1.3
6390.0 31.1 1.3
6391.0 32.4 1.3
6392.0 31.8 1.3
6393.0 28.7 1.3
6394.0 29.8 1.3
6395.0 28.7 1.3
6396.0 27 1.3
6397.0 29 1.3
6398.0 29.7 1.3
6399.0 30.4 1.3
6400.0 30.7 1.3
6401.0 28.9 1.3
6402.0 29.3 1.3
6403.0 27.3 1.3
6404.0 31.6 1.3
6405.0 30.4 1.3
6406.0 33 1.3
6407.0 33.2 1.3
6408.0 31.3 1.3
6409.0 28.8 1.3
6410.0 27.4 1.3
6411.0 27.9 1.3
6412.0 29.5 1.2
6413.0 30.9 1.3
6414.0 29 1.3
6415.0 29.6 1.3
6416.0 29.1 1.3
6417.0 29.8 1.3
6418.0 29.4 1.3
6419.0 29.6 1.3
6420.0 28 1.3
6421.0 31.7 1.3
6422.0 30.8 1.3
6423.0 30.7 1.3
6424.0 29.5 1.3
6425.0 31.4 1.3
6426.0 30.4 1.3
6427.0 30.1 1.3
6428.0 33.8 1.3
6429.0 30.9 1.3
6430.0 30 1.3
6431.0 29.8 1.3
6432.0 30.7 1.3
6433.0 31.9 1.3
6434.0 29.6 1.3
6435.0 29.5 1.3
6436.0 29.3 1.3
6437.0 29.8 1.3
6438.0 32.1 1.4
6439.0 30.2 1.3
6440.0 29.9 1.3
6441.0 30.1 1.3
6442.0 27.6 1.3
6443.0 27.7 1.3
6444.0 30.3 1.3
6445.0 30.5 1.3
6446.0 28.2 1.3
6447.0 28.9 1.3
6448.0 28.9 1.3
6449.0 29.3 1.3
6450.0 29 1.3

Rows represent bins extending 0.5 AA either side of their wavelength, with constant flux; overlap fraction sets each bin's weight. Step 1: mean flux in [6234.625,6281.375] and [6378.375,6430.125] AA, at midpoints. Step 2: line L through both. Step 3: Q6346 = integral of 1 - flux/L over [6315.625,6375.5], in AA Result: 0.2 AA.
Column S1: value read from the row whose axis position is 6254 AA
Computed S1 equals 30.9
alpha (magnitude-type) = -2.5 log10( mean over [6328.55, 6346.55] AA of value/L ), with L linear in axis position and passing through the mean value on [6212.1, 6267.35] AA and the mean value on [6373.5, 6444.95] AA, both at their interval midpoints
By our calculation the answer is 0.01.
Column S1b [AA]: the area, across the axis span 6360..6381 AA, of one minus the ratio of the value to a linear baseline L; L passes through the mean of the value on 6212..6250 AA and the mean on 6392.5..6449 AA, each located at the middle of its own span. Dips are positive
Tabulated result 0.3 AA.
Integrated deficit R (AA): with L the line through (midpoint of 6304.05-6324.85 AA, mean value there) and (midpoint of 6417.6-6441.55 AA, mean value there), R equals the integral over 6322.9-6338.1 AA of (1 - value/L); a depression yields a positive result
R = 0.1 AA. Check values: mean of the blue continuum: 30.7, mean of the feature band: 30.4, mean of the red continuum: 30.4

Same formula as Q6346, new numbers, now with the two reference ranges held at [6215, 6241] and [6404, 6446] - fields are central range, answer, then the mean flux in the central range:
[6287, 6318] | -0.30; 31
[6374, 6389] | 0.16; 30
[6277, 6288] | 0.00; 30.8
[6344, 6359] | -0.12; 30.7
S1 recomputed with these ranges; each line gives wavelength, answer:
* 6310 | 30.5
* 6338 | 28.4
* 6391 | 32.4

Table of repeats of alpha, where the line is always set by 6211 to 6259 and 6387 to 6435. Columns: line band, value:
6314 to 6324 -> 0.00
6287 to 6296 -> 0.00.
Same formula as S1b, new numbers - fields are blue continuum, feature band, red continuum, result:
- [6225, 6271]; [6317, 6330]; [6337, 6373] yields 0.0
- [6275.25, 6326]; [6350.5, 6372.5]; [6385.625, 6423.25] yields 0.1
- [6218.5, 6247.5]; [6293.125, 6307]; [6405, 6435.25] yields 0.1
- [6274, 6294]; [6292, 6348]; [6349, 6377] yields 0.2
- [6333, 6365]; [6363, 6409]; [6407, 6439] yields 0.4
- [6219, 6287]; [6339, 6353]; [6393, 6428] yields -0.2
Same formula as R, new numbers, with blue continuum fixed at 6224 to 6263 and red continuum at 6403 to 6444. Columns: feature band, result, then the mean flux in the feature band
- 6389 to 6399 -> 0.14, 29.9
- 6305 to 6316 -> -0.12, 31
